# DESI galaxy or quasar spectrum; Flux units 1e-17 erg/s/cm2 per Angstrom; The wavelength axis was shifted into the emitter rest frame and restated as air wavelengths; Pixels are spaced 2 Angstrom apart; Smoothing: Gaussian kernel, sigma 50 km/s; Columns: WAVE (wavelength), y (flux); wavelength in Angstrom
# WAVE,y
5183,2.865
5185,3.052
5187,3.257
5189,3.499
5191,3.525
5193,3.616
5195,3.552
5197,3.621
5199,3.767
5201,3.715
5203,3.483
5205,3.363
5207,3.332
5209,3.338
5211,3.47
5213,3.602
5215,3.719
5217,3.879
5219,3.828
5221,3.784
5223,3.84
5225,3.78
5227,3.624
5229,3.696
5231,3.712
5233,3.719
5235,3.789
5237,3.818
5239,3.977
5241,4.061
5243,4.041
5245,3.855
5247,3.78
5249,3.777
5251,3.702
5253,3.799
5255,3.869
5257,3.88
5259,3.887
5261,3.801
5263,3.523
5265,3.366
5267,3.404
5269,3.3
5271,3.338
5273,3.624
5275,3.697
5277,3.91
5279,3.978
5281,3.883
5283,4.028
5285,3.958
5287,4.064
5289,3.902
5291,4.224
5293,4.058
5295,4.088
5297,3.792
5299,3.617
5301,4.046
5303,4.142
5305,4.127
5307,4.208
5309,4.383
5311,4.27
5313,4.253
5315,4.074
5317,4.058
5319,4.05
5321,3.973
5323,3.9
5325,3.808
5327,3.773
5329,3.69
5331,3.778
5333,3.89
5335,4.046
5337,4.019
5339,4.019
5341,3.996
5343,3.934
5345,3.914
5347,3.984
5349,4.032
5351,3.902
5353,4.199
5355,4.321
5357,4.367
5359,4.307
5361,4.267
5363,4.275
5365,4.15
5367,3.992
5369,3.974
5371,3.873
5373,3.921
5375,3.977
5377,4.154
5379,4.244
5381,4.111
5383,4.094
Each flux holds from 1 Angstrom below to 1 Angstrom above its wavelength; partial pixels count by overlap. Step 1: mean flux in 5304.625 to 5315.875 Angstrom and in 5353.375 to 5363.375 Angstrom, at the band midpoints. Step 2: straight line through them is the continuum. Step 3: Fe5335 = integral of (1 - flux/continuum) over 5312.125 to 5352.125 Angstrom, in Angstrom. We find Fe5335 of 2.9 Angstrom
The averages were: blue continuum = 4.23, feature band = 3.95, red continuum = 4.3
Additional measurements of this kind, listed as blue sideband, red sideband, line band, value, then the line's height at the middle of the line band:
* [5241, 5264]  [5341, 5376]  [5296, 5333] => -0.21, 3.97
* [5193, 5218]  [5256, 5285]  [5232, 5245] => -0.94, 3.64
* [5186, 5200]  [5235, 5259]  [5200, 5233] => 0.44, 3.69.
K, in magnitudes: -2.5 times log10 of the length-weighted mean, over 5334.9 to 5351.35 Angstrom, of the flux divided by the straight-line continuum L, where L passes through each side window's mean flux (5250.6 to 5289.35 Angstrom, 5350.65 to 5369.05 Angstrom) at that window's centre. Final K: 0.034 mag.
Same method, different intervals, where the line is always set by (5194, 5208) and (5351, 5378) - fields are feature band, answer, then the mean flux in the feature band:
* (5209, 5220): -0.02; 3.67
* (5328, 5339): 0.03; 3.9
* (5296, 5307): -0.02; 3.97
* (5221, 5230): -0.03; 3.74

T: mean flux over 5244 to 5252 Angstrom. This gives 3.78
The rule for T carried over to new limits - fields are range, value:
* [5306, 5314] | 4.28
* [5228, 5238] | 3.75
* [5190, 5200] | 3.62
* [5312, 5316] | 4.16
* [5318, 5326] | 3.93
